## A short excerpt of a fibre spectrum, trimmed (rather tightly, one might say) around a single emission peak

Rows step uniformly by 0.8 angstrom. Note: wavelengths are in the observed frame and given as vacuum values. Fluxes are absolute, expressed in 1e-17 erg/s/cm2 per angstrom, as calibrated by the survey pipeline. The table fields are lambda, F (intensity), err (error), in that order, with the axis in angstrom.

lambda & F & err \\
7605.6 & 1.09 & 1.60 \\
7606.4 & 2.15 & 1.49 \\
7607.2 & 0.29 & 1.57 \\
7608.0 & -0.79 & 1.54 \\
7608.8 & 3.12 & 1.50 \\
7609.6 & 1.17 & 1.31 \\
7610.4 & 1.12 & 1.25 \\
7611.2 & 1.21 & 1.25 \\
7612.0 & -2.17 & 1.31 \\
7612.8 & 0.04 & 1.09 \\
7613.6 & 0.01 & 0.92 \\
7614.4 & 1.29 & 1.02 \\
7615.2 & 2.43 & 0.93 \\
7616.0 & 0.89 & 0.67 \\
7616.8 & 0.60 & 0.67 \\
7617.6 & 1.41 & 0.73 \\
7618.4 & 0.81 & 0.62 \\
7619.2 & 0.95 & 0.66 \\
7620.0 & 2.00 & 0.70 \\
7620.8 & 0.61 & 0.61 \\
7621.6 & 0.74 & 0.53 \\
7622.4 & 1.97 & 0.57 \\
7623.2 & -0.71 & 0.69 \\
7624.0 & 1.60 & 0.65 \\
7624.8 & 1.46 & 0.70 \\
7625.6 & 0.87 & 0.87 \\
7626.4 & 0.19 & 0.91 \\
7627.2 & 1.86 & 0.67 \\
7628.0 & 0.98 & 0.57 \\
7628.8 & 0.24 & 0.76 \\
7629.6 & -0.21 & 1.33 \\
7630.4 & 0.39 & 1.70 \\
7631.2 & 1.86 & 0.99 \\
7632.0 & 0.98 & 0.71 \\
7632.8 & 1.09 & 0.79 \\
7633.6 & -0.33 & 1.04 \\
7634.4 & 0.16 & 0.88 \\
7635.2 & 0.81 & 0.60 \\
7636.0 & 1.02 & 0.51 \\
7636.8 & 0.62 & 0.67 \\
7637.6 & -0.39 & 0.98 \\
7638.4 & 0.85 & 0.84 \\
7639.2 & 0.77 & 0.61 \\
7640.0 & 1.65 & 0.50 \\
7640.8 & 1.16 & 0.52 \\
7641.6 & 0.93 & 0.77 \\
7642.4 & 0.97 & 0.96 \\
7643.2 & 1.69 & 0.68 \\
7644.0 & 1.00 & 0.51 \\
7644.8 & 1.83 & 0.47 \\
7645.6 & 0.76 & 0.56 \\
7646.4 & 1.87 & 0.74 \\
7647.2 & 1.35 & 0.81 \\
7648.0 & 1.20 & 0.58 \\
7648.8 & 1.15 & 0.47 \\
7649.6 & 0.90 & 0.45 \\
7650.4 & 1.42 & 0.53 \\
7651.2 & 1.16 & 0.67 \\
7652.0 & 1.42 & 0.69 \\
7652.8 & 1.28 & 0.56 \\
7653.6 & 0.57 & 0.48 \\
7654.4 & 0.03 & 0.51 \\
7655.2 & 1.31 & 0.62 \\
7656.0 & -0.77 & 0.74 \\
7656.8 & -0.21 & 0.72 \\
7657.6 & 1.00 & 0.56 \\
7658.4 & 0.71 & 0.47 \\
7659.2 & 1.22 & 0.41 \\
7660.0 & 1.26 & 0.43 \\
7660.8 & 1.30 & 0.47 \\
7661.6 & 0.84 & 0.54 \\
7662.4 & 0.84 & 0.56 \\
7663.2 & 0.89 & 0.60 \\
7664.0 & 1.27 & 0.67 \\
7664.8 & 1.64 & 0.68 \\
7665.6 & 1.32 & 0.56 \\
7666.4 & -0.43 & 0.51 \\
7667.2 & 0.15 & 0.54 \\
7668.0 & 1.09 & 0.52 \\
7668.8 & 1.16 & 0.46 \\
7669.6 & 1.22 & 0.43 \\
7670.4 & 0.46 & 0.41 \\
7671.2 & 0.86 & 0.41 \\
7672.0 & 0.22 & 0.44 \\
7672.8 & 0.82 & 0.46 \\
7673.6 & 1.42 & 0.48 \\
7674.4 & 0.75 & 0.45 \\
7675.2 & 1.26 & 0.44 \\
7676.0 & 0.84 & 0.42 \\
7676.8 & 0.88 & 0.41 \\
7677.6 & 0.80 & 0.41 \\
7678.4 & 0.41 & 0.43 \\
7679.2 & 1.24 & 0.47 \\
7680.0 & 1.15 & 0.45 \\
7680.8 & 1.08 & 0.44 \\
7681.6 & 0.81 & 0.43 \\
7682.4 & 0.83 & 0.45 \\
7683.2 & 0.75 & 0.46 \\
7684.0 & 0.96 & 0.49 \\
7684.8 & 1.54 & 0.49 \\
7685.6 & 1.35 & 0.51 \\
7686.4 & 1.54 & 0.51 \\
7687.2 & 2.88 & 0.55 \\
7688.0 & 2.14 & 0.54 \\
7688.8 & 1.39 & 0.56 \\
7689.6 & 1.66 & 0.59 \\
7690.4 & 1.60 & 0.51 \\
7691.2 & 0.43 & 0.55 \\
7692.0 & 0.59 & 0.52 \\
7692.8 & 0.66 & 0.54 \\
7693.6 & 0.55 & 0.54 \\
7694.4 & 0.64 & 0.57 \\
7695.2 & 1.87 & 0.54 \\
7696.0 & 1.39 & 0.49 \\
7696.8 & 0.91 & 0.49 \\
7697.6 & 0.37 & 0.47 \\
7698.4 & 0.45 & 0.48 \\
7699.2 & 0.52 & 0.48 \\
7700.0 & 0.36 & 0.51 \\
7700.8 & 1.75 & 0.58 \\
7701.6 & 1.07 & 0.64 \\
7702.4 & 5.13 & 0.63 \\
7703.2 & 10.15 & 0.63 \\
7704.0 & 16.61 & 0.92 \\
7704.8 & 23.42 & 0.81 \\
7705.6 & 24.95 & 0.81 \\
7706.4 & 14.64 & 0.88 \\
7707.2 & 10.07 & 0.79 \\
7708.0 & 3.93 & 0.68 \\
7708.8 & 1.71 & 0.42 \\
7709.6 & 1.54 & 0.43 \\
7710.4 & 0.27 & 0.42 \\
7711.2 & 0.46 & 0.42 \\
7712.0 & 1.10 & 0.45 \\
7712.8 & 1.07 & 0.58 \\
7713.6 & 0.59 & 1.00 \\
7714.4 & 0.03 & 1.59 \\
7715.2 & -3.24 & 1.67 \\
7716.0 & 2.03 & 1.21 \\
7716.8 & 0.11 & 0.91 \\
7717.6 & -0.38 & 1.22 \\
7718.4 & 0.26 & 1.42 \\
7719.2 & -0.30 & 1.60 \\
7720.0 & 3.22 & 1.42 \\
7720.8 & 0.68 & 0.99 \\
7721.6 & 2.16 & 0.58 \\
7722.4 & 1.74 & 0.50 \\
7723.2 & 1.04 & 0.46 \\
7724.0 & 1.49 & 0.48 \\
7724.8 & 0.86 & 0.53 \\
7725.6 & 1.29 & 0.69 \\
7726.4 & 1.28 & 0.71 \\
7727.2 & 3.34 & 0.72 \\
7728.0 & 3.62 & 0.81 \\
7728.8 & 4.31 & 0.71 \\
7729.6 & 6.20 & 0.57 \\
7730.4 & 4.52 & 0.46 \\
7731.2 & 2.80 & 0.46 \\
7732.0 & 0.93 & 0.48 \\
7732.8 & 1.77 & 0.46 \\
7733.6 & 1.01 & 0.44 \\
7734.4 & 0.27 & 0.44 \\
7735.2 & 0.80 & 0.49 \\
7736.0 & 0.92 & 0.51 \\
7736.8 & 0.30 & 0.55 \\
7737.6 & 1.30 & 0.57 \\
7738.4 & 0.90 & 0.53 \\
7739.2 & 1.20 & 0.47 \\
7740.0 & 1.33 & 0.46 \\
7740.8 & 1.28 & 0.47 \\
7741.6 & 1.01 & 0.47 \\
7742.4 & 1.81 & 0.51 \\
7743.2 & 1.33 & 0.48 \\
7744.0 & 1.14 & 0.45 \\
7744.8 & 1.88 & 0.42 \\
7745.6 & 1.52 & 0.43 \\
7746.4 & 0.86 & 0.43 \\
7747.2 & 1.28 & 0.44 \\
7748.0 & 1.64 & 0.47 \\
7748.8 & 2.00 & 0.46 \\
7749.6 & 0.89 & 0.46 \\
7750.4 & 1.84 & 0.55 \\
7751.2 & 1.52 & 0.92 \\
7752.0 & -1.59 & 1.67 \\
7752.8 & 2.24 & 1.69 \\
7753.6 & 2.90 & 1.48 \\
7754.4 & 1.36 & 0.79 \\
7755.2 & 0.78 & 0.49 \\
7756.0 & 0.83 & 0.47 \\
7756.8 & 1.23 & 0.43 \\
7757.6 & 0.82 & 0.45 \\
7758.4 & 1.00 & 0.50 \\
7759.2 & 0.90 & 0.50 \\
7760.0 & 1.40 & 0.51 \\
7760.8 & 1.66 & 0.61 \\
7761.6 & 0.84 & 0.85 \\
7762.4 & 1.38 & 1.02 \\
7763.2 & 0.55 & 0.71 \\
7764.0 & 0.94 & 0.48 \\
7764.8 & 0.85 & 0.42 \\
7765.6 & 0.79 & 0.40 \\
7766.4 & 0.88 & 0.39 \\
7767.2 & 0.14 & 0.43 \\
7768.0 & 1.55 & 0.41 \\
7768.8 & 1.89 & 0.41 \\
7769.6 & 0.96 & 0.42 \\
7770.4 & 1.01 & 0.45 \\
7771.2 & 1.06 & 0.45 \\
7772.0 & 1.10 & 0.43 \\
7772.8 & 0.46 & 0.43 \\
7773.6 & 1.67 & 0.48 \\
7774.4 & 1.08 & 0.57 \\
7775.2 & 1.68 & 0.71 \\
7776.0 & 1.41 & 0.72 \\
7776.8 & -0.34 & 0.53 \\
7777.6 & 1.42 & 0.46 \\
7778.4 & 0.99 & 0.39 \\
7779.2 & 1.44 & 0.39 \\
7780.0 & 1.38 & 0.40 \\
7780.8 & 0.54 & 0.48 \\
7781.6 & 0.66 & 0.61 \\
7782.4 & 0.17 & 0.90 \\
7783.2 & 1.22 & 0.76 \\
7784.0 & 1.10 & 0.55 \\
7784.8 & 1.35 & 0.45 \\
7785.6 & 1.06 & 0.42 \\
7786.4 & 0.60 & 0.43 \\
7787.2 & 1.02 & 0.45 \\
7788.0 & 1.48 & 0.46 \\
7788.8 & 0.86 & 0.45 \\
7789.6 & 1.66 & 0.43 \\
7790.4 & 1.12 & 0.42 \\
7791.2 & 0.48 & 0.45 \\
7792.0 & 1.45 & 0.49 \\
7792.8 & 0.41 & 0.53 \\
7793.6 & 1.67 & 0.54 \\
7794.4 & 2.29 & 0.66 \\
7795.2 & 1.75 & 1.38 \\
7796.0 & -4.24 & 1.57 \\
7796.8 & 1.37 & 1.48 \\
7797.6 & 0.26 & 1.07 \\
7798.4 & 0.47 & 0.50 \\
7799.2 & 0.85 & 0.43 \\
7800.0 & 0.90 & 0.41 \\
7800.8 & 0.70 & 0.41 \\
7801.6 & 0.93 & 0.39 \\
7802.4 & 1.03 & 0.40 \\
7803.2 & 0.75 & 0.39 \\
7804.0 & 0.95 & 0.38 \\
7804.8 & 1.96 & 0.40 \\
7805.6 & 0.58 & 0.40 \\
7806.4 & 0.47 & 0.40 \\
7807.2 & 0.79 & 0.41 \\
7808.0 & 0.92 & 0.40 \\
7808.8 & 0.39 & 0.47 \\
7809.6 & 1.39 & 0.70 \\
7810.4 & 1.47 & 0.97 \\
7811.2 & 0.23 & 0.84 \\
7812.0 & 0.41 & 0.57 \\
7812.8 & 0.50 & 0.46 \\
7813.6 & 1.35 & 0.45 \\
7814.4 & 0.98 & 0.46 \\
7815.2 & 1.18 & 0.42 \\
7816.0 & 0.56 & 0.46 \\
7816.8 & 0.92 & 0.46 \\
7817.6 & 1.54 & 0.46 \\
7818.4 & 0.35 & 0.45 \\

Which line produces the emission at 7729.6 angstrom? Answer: [N II]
